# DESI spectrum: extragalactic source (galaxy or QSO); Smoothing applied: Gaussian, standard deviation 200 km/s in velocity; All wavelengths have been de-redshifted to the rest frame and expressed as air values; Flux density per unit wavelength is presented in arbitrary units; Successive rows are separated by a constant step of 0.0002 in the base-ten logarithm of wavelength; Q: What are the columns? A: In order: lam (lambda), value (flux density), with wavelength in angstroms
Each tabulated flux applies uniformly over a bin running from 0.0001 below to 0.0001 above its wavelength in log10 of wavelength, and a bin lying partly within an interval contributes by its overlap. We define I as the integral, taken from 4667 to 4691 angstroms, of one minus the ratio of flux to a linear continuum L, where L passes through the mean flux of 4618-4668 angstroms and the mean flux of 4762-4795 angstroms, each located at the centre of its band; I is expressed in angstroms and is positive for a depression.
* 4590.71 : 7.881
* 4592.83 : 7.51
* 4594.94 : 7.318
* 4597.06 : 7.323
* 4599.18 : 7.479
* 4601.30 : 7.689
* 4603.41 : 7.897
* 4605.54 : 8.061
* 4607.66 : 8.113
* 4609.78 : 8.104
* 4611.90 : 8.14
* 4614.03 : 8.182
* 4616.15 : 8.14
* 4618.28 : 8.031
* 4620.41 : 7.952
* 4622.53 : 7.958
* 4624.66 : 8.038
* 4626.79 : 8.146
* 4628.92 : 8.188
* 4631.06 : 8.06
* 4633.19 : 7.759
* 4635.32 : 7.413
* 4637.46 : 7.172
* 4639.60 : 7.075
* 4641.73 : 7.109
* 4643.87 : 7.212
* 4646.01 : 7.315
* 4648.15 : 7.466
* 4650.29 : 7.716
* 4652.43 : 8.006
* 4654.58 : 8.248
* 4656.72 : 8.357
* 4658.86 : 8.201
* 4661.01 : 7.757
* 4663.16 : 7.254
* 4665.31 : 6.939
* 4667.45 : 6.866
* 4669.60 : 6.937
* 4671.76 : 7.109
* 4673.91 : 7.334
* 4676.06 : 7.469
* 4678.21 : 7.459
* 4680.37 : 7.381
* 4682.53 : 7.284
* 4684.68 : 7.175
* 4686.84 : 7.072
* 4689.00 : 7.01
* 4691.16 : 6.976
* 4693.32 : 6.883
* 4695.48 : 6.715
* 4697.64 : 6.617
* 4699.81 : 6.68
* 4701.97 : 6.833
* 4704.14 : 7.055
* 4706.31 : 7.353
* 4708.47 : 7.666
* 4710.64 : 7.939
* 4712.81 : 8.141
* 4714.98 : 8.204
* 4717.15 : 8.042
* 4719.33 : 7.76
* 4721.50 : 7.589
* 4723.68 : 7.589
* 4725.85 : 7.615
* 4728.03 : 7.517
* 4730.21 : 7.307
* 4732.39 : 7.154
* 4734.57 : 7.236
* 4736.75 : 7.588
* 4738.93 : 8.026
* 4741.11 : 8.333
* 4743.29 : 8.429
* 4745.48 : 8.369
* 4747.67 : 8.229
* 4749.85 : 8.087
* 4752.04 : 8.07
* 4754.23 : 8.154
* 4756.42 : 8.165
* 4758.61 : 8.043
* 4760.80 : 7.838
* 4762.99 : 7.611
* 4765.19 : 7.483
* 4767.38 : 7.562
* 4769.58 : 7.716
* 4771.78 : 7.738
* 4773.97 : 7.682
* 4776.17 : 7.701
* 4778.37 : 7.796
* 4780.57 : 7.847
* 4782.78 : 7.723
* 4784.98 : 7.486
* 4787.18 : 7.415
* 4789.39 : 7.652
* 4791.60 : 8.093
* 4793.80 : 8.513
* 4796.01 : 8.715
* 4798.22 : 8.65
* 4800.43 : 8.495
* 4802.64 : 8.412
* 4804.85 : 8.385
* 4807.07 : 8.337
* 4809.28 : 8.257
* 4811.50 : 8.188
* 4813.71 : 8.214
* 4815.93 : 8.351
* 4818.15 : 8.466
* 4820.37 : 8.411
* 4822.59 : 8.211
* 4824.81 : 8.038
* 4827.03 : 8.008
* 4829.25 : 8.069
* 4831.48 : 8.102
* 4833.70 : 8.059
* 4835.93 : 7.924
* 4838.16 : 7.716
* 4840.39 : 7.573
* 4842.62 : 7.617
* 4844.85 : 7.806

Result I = 1.6 angstroms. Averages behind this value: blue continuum 7.68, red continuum 7.74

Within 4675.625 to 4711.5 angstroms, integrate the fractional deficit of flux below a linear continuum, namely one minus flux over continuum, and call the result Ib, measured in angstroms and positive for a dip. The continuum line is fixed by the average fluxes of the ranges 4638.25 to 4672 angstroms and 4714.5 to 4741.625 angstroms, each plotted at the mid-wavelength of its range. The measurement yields 2.1 angstroms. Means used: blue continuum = 7.48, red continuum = 7.66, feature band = 7.14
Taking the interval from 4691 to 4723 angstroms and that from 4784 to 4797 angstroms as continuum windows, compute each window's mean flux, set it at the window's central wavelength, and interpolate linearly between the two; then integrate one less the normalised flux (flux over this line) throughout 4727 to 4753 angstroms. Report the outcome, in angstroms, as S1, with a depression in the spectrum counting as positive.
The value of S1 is -0.8 angstroms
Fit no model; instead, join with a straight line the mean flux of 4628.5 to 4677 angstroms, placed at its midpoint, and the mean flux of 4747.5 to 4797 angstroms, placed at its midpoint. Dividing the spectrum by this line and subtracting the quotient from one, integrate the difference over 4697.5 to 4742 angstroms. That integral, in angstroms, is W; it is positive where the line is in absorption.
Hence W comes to 0.95 angstroms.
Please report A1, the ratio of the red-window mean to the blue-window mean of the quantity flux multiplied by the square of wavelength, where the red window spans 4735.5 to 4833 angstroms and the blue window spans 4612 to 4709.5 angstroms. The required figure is 1.1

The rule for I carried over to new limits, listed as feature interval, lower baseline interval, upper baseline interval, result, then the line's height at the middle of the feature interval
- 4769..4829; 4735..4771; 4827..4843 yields -1.3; 7.92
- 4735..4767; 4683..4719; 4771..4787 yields -1.9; 7.55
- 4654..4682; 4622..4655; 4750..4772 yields 0.9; 7.71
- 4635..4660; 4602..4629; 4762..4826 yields 1.4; 8.06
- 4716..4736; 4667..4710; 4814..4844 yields -0.5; 7.36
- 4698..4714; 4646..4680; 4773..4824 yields 0.8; 7.72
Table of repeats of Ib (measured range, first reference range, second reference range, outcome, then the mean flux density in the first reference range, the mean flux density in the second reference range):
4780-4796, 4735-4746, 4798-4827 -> 0.7 angstroms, 8.09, 8.32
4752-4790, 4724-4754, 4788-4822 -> 1.5 angstroms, 7.85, 8.33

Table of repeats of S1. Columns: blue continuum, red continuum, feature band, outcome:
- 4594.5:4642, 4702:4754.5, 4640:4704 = 4.3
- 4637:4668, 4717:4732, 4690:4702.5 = 1.3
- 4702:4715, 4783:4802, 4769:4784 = 0.5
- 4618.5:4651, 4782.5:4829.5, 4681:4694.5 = 1.3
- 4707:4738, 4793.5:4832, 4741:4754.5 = -0.7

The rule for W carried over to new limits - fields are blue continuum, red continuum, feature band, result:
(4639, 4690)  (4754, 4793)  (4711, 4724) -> -0.6 angstroms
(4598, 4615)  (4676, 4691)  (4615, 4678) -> -0.4 angstroms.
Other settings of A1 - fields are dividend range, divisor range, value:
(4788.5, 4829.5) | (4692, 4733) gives 1.17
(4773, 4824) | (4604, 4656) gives 1.12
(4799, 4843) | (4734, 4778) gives 1.06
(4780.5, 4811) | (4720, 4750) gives 1.07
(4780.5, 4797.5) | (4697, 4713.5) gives 1.13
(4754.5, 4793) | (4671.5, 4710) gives 1.13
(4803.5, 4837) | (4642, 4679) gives 1.17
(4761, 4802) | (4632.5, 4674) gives 1.12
